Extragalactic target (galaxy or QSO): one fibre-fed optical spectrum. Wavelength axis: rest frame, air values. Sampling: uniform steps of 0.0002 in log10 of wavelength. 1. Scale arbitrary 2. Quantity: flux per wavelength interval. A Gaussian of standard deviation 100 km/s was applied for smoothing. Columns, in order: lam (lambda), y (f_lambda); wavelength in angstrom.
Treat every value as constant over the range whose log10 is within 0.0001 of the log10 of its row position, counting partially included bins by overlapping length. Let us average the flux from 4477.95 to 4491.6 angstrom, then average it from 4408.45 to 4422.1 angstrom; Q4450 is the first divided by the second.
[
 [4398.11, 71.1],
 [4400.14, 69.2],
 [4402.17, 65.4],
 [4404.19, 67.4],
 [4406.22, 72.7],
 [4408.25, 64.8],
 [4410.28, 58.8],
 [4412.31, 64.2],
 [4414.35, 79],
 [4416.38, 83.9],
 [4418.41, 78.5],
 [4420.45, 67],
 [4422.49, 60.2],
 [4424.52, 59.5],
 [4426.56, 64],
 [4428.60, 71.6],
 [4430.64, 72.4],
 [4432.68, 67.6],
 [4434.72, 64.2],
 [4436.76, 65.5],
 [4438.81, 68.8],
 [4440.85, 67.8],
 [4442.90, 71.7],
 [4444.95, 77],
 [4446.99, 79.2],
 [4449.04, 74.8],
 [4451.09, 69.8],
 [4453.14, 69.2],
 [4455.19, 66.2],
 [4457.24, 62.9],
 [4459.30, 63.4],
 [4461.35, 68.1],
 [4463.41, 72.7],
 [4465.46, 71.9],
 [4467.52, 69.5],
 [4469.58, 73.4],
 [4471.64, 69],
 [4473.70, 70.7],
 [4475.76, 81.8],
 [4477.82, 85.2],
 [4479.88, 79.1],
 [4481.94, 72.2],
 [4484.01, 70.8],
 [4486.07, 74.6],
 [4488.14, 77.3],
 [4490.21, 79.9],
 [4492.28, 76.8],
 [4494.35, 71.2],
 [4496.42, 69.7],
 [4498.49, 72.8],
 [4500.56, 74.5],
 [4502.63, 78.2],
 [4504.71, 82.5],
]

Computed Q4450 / 1.08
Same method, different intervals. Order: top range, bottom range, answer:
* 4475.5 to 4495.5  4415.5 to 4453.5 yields 1.09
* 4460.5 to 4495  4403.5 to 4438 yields 1.09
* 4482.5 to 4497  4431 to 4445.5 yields 1.08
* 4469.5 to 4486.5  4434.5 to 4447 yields 1.07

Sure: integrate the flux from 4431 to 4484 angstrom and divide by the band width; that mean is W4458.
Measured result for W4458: 71.3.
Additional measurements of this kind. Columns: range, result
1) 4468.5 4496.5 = 75.3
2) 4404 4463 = 69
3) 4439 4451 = 73.4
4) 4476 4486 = 77.1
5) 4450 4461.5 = 66.5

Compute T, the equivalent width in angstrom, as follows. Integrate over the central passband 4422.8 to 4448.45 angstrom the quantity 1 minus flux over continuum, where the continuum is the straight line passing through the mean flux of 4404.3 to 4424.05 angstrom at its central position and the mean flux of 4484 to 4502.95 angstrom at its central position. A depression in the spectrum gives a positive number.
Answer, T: 0.7 angstrom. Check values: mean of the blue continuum 69.5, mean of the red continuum 74.7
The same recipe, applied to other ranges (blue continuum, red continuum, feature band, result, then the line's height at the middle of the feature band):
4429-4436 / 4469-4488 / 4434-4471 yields 0.8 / 71.4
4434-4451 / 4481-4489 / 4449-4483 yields 0.4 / 72.5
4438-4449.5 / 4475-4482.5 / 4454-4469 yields 1.7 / 76.7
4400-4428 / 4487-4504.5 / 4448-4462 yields 0.8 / 71.8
